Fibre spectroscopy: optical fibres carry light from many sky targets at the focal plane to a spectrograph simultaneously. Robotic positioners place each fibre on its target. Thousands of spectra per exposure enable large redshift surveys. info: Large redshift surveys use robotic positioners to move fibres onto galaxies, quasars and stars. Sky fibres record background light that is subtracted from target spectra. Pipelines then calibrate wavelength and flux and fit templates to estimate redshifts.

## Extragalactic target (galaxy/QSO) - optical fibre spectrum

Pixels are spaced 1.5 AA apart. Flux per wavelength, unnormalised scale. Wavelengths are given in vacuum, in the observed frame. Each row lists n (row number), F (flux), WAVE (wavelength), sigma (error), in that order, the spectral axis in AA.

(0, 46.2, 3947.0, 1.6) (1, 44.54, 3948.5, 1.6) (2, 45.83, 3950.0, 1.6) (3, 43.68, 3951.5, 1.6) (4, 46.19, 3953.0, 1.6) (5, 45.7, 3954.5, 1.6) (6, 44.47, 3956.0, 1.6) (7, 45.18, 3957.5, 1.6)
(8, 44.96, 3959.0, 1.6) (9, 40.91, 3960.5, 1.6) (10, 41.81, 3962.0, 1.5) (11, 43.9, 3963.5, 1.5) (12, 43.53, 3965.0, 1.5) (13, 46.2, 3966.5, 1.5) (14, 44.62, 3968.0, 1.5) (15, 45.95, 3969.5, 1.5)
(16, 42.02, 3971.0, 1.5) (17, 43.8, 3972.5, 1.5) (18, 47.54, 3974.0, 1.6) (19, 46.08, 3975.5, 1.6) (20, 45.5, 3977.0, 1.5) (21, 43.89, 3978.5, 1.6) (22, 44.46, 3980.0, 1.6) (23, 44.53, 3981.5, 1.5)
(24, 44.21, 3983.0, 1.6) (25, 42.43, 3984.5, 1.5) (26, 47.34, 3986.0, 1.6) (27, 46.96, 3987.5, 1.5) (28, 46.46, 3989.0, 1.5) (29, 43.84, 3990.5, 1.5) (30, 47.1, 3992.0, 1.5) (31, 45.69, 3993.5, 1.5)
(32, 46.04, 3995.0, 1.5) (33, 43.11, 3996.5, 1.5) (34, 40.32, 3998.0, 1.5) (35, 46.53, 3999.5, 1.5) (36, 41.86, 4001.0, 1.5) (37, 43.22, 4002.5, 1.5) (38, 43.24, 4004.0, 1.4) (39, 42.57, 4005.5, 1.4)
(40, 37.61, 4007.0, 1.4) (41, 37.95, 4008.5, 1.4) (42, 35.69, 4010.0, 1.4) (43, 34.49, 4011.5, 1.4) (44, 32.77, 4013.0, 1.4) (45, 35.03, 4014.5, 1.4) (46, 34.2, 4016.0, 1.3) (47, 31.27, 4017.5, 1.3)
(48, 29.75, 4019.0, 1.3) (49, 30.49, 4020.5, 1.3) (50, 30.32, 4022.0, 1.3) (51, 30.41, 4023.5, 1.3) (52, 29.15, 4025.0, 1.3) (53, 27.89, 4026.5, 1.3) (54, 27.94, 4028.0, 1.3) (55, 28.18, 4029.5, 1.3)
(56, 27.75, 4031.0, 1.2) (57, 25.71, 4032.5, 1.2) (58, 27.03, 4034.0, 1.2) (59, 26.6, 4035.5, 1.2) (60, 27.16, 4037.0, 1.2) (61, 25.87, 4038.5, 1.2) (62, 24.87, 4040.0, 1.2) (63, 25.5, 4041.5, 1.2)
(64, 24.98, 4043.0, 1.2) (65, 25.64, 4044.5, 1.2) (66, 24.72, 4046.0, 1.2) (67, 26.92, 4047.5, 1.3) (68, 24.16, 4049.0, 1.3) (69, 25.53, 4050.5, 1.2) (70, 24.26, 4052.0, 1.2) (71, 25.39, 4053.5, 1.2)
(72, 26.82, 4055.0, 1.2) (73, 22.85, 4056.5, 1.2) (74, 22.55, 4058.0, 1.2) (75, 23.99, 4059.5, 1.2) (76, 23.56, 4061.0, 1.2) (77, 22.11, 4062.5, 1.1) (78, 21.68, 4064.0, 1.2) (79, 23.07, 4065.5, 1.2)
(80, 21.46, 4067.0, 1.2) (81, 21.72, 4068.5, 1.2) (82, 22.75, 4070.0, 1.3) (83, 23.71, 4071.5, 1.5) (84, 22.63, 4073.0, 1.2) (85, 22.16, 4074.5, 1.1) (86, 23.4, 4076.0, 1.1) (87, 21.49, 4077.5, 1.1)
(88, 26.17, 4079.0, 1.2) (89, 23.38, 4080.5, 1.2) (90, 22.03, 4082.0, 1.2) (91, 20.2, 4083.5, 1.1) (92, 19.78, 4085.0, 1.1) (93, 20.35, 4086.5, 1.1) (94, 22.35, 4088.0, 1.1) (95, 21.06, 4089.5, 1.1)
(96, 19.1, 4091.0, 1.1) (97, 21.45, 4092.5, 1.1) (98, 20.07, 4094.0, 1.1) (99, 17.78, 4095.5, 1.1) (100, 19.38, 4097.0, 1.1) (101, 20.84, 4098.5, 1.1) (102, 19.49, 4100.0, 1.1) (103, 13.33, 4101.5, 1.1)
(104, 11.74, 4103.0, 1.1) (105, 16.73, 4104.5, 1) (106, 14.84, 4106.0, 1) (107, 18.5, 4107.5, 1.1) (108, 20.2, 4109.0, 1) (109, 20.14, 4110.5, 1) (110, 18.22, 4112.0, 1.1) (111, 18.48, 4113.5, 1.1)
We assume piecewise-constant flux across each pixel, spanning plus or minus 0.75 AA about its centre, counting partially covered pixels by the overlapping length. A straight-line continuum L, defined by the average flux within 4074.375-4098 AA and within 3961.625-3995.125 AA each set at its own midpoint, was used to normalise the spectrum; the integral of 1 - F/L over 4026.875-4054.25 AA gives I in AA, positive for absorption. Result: 4.6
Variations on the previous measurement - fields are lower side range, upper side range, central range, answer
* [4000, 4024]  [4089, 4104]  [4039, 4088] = 3.1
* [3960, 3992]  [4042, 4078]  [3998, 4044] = 1.9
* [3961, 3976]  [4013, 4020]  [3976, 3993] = -2.0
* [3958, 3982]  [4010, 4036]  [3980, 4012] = -4.8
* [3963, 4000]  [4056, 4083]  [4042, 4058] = 1.5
